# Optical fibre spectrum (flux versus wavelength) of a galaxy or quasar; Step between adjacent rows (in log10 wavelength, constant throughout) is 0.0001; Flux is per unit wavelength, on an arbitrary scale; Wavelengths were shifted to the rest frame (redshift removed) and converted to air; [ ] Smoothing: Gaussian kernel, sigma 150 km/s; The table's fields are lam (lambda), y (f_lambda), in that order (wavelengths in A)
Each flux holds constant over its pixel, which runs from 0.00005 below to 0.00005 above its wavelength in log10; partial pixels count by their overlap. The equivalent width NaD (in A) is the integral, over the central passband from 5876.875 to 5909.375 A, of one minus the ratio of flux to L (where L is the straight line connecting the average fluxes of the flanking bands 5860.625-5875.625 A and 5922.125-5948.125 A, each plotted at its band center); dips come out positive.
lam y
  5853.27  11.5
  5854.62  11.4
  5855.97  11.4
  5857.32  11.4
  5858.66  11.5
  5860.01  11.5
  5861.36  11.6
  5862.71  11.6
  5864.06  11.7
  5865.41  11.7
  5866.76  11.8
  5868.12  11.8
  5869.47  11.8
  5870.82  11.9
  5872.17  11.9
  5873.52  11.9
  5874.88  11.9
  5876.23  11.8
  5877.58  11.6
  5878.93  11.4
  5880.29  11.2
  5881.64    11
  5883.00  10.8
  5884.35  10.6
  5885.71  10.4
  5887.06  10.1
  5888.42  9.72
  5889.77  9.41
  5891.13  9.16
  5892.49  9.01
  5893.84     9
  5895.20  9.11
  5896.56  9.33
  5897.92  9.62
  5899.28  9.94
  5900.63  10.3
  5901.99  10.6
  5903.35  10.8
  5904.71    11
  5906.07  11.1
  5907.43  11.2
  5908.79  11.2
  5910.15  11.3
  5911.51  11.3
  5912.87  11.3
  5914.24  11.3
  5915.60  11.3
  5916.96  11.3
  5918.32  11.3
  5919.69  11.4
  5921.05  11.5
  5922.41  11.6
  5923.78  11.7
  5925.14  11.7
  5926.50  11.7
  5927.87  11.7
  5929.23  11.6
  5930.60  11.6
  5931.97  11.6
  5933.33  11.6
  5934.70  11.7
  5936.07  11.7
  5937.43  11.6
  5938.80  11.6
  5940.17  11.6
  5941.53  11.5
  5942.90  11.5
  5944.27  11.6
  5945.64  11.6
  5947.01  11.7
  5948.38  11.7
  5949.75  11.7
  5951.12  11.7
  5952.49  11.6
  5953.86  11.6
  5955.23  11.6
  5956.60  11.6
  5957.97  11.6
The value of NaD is 3.9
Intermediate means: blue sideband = 11.8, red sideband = 11.6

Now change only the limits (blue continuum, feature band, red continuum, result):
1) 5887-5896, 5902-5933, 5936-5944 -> -2.5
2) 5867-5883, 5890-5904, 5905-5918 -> 2.1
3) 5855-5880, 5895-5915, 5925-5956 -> 1.7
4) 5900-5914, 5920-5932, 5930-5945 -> -0.3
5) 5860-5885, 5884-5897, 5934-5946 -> 2.3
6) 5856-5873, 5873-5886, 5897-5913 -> 0.1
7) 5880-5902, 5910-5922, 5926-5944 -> -0.5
